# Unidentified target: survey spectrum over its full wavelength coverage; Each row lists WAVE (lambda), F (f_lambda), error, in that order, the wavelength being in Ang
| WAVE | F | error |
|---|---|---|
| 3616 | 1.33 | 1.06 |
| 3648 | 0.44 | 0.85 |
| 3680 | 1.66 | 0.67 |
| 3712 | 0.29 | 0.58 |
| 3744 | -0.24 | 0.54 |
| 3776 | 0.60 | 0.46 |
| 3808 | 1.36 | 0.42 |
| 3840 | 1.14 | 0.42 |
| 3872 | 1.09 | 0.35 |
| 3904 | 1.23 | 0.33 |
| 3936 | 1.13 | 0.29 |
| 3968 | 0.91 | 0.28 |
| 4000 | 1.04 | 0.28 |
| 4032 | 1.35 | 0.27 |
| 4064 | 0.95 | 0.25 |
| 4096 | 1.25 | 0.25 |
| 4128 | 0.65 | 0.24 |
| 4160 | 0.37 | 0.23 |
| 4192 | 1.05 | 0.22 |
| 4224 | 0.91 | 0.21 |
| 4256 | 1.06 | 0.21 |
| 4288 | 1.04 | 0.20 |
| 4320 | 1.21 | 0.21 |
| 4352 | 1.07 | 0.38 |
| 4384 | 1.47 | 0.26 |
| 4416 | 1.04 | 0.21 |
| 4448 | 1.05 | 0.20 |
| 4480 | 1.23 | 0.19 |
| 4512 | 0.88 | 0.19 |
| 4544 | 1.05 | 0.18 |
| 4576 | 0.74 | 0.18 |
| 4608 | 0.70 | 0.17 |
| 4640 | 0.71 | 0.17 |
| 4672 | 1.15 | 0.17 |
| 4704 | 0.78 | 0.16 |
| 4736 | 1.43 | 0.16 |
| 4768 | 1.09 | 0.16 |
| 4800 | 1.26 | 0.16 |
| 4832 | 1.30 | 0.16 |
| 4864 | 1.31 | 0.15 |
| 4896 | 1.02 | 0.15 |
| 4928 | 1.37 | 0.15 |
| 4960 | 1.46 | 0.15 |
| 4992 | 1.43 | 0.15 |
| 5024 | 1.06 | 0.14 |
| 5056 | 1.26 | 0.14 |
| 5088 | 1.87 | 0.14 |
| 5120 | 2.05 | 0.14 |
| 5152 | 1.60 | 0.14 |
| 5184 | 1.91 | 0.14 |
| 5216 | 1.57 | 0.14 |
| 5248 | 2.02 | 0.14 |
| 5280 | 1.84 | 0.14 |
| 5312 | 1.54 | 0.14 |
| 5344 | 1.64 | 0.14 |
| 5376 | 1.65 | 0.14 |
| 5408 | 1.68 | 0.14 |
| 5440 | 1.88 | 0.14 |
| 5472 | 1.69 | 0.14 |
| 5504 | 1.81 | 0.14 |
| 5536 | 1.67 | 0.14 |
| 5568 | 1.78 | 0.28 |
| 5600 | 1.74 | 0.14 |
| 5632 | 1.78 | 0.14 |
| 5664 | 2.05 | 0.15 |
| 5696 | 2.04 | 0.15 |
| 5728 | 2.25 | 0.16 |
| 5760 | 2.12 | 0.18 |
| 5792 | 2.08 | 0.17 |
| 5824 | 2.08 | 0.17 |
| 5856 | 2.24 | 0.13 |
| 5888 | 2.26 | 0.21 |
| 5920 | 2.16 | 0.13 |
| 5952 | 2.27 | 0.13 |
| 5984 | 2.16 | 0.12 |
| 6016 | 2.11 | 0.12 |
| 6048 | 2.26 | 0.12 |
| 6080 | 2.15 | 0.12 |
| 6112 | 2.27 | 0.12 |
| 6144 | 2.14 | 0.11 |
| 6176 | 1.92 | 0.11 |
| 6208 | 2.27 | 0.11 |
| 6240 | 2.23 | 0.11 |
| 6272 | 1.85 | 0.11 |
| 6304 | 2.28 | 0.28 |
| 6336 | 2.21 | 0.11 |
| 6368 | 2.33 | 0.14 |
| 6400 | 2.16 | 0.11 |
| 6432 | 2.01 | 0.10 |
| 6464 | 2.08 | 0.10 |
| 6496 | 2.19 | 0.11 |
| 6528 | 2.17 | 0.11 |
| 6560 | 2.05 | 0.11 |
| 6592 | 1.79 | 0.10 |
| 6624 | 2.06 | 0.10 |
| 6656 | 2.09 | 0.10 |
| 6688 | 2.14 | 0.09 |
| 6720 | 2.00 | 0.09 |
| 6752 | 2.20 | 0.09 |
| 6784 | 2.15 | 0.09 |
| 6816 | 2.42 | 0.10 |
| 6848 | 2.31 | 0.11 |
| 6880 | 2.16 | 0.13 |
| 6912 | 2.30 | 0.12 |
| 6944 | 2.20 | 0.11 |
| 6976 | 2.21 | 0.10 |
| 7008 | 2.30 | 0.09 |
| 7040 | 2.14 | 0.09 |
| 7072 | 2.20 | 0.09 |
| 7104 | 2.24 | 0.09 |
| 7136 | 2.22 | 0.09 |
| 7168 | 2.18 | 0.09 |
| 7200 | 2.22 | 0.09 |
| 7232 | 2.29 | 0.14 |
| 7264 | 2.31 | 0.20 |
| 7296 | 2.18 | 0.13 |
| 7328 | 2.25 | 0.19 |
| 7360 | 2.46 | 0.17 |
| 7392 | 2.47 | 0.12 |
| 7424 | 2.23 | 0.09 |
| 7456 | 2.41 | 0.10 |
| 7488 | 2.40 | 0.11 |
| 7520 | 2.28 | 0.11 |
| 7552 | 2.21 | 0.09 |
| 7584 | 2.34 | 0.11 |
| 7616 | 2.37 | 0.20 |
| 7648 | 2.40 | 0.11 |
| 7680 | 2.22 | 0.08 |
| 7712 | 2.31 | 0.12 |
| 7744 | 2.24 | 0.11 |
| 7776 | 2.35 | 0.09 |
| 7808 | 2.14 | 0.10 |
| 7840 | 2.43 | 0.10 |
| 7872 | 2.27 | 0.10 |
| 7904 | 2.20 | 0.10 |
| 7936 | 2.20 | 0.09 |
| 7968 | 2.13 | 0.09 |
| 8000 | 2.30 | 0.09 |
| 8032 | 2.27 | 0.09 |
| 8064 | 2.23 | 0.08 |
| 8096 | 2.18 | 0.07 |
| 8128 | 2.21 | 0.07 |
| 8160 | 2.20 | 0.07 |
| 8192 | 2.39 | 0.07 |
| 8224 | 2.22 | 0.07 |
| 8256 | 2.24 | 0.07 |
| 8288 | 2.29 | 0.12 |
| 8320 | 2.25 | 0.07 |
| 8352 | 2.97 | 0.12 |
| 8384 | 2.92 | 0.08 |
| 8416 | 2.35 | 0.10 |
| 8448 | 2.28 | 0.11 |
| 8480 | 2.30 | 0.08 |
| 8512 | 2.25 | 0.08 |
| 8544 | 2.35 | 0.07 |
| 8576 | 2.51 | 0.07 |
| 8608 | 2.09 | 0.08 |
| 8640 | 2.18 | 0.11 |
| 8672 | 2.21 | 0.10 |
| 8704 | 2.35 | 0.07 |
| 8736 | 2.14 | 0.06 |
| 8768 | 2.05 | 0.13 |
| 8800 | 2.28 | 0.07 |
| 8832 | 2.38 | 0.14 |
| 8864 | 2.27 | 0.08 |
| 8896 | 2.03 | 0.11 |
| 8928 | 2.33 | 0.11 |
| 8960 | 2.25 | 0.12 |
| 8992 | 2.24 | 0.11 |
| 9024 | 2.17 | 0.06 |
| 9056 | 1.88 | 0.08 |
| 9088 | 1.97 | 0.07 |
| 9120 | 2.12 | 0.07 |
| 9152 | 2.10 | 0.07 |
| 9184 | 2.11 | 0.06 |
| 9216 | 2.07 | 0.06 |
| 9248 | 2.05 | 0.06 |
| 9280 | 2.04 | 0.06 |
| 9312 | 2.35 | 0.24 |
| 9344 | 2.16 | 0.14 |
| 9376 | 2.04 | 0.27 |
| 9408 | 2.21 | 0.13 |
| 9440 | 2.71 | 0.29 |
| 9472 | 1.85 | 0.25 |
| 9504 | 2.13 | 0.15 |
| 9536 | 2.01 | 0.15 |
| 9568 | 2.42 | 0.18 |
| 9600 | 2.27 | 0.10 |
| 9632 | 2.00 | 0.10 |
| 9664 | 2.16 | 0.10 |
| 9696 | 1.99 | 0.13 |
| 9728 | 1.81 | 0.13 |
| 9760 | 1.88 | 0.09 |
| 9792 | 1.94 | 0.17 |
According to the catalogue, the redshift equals 0.27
